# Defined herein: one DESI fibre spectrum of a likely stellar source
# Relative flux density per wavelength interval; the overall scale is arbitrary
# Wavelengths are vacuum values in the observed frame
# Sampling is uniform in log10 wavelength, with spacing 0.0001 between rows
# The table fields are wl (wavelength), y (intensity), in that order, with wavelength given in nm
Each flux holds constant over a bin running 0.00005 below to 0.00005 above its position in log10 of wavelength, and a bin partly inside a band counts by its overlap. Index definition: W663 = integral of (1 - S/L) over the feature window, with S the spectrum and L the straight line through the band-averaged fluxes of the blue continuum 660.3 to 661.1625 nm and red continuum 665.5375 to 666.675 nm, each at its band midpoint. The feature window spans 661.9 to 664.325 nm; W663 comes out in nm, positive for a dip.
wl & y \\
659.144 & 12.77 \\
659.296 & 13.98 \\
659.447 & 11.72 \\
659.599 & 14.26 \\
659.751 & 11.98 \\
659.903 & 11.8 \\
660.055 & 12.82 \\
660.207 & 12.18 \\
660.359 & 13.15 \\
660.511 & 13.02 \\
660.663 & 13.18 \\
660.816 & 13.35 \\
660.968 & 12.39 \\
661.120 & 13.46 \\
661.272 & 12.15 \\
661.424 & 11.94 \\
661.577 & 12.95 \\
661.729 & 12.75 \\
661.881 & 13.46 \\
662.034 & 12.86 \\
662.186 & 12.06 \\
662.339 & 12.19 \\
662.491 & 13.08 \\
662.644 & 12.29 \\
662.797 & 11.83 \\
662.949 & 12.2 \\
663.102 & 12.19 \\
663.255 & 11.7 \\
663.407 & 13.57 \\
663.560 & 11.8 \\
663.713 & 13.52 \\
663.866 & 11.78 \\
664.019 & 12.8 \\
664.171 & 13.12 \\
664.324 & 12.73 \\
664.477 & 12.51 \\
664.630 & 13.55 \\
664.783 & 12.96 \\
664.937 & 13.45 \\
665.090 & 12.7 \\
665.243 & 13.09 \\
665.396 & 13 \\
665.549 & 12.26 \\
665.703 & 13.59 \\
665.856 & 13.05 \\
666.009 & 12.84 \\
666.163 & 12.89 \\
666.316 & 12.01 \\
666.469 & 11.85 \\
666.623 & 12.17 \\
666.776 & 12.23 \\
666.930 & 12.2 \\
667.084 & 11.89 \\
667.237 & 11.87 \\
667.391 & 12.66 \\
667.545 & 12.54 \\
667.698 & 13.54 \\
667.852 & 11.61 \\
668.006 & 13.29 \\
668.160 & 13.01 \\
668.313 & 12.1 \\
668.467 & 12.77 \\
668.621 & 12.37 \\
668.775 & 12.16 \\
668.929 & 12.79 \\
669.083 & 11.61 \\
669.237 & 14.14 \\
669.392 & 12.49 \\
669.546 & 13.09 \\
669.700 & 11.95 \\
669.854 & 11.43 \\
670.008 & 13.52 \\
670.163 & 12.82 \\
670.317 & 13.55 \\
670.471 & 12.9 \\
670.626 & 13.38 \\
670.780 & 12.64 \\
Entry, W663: 0.07 nm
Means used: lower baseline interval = 13.1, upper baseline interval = 12.6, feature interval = 12.5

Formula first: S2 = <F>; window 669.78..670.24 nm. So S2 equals 12.6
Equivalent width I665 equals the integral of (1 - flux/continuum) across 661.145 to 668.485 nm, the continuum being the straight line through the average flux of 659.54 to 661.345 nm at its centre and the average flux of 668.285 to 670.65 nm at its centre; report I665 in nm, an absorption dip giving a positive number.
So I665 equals 0.08 nm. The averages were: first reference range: 12.8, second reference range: 12.7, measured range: 12.6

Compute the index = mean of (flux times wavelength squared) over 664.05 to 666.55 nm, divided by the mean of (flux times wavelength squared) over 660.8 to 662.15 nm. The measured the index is 1.0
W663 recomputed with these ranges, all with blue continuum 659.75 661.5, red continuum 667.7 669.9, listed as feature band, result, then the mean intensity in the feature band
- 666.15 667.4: 0.04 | 12.1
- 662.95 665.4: -0.03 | 12.8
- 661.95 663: 0.02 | 12.4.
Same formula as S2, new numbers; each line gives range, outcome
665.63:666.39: 12.9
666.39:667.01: 12.1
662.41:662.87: 12.4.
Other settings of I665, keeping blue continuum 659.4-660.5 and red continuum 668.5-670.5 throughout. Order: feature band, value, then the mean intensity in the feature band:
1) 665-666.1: -0.025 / 12.9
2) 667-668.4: 0.018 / 12.5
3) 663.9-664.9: -0.022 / 12.9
